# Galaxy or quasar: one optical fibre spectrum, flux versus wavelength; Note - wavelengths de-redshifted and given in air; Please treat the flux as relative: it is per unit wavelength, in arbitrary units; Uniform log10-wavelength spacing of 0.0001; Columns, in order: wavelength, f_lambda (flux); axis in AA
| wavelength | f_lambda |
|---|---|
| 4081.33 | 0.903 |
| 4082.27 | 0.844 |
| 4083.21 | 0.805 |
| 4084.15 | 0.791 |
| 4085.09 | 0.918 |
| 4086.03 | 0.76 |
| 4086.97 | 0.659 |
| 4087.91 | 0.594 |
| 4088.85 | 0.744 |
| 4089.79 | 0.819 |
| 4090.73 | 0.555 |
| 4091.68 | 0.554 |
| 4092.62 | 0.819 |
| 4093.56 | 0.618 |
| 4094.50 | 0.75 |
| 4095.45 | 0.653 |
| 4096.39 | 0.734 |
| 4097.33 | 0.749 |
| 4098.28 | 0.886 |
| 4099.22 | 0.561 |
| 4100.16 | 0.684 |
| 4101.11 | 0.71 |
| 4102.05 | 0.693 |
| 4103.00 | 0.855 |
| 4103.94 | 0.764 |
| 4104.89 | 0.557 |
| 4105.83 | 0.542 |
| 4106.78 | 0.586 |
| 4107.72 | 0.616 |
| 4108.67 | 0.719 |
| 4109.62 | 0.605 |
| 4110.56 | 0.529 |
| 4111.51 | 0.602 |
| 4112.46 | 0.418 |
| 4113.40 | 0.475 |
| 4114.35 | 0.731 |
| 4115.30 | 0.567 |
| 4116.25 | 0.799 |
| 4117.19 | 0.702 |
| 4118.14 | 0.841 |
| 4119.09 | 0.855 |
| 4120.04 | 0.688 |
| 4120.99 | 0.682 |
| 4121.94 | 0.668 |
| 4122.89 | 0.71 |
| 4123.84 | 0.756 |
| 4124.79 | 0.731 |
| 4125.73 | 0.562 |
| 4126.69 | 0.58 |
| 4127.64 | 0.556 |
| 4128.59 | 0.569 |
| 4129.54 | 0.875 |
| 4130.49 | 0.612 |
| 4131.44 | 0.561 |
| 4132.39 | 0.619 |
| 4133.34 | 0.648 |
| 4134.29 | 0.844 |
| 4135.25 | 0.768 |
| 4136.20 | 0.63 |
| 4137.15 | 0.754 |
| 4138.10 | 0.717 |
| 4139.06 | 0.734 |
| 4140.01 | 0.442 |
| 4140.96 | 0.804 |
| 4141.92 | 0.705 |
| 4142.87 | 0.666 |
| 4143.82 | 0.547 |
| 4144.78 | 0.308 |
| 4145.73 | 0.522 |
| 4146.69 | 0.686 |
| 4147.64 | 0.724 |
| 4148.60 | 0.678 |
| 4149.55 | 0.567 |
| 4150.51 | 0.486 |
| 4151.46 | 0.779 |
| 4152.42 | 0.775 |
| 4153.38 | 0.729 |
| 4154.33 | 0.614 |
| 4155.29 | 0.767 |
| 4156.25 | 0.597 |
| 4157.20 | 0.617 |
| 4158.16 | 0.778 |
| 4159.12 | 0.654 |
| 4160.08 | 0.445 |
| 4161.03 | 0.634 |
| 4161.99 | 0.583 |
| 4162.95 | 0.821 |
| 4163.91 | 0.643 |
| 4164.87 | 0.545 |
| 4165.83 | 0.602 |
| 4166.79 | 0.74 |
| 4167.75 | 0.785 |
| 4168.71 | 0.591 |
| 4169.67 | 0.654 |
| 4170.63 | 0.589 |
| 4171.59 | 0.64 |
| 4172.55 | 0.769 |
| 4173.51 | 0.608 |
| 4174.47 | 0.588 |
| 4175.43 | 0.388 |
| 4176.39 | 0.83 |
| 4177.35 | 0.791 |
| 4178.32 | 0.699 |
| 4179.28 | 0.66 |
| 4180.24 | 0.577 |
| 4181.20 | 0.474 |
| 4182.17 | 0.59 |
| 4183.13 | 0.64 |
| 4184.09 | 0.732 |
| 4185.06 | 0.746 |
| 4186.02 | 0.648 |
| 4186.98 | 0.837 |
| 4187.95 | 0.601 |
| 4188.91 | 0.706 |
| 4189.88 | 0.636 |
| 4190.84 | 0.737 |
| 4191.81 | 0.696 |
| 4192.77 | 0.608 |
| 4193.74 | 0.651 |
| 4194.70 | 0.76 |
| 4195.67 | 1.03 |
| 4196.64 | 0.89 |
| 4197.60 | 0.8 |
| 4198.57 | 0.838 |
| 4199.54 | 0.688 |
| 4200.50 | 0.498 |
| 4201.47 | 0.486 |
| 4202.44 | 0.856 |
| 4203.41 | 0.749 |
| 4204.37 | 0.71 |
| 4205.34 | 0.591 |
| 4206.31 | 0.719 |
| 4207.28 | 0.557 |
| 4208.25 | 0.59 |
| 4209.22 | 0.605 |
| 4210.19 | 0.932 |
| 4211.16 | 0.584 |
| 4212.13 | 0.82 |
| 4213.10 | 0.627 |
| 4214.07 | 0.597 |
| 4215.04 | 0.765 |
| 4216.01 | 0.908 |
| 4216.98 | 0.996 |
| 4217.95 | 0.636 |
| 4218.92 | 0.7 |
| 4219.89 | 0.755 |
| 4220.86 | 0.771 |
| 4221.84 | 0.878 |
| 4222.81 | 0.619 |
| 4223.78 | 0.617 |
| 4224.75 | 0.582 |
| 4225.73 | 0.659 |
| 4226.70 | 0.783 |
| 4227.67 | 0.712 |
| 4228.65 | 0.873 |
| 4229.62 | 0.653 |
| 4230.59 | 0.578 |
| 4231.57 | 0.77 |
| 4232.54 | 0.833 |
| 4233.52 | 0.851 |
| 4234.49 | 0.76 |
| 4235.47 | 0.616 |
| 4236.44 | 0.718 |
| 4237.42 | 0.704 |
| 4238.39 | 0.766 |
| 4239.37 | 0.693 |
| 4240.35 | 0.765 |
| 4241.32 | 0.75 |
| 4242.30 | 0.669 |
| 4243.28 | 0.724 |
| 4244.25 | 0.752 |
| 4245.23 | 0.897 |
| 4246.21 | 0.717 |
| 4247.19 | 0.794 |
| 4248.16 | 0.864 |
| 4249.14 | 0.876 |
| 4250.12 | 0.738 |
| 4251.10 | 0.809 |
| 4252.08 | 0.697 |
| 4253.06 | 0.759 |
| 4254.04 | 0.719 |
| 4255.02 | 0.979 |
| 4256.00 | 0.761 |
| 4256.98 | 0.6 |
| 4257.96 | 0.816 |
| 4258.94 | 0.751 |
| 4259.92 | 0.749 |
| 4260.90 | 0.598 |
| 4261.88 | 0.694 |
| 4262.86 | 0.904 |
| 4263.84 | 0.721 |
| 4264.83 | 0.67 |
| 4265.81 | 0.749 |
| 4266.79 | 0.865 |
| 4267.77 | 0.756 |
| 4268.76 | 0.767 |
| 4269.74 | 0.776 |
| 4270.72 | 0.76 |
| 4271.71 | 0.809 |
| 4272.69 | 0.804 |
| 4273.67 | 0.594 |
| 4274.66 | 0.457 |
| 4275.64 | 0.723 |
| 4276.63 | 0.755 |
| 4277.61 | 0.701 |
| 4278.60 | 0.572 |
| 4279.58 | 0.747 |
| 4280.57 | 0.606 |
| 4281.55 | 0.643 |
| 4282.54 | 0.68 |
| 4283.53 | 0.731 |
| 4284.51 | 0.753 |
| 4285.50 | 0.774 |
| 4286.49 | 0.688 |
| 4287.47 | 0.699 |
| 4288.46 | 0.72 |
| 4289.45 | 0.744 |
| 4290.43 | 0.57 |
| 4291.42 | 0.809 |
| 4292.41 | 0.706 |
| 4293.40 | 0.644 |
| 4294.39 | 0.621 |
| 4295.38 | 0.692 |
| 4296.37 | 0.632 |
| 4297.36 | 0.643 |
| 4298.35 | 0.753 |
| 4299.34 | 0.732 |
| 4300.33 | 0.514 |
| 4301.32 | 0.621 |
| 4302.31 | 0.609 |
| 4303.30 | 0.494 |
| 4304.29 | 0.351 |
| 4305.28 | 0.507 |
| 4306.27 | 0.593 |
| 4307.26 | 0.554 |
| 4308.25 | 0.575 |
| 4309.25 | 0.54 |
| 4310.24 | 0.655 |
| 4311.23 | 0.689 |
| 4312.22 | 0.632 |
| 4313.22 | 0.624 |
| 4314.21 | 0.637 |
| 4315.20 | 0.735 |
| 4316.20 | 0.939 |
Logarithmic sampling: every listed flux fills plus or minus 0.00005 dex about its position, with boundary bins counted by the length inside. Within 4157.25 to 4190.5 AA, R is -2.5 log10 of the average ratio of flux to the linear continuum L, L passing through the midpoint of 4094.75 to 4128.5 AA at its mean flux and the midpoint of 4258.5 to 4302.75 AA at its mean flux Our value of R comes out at 0.04 mag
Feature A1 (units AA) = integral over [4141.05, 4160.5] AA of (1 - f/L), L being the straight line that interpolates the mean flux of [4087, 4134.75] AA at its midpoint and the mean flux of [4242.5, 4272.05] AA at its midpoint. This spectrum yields 1.7 AA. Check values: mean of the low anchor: 0.671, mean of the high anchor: 0.768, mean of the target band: 0.636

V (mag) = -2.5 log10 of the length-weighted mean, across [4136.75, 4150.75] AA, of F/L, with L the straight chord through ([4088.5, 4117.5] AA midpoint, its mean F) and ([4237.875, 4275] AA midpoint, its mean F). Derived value 0.10 mag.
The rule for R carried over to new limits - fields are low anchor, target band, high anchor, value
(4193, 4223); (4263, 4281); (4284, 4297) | -0.02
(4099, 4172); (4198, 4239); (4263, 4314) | -0.08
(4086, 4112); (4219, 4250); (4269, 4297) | -0.08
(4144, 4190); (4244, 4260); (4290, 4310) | -0.25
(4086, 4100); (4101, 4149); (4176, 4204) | 0.07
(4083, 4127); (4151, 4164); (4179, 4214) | 0.02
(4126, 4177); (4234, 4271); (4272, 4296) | -0.12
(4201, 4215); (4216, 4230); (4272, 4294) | -0.09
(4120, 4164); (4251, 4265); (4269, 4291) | -0.09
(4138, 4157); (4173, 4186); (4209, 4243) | 0.06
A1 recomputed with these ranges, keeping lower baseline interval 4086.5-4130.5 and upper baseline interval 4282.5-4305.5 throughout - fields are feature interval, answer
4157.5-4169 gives 0.2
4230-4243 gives -1.3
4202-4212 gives -0.5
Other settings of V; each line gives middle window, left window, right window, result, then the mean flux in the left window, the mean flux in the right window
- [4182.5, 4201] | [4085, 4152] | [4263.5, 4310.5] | -0.086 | 0.666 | 0.668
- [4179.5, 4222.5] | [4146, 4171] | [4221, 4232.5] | -0.030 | 0.656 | 0.709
